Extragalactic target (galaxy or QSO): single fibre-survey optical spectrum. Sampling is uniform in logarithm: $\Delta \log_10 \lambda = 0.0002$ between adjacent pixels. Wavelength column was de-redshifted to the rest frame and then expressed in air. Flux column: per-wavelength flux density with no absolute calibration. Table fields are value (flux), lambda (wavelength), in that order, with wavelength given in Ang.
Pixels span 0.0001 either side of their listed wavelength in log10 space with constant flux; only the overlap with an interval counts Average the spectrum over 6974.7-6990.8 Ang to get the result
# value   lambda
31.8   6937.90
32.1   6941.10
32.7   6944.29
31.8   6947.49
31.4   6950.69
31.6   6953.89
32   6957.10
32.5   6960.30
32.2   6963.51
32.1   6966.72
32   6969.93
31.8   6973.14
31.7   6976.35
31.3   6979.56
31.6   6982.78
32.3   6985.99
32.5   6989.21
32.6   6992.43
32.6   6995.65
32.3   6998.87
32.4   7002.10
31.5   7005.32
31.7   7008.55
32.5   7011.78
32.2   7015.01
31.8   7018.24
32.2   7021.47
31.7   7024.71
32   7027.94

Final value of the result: 31.9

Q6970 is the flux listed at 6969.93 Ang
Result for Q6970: 32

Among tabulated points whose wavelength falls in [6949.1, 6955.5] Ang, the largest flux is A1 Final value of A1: 31.6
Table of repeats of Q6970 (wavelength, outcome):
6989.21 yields 32.5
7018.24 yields 31.8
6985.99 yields 32.3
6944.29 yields 32.7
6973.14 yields 31.8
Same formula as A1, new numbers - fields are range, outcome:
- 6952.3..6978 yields 32.5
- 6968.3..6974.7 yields 32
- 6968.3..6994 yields 32.6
